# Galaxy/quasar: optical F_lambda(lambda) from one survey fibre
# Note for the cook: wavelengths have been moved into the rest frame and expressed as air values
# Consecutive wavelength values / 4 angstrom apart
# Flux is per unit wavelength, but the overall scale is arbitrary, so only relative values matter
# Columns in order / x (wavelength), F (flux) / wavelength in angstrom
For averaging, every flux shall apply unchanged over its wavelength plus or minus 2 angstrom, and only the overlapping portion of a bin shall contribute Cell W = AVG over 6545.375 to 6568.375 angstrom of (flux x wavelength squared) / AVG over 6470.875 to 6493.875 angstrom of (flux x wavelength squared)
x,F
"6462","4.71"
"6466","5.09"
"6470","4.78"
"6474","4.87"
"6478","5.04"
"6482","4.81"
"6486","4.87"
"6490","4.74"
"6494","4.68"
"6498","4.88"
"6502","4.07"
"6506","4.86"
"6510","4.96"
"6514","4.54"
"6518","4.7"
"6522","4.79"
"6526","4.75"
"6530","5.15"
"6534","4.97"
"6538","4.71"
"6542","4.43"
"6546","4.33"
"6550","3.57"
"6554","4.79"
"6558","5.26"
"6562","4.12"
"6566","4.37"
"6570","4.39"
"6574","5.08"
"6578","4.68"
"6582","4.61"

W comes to 0.93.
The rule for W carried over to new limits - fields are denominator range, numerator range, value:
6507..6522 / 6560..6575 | 0.95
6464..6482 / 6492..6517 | 0.96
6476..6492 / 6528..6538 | 1.04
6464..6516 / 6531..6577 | 0.97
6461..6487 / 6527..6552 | 0.95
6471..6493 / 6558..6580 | 0.97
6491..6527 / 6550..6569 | 0.98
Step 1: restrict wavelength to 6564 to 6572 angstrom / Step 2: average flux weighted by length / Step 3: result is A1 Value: 4.38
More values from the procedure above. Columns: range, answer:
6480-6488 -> 4.84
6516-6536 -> 4.87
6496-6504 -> 4.47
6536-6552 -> 4.26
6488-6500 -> 4.77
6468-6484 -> 4.88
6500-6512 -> 4.63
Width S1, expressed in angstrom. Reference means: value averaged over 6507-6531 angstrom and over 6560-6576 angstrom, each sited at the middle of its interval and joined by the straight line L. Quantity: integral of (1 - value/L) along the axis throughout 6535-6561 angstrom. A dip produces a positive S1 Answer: 0.56 angstrom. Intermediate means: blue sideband 4.8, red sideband 4.49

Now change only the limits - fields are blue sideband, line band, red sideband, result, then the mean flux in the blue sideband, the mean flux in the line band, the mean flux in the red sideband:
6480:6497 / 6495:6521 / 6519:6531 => 0.8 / 4.78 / 4.67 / 4.86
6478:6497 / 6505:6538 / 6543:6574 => -1.4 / 4.81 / 4.83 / 4.45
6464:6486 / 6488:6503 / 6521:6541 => 0.8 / 4.91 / 4.63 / 4.86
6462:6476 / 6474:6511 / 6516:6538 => 0.8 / 4.88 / 4.77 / 4.86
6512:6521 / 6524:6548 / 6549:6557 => -1.1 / 4.64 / 4.72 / 4.39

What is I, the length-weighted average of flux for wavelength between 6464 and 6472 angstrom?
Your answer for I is 4.94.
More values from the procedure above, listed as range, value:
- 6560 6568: 4.25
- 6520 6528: 4.77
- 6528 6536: 5.06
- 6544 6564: 4.41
